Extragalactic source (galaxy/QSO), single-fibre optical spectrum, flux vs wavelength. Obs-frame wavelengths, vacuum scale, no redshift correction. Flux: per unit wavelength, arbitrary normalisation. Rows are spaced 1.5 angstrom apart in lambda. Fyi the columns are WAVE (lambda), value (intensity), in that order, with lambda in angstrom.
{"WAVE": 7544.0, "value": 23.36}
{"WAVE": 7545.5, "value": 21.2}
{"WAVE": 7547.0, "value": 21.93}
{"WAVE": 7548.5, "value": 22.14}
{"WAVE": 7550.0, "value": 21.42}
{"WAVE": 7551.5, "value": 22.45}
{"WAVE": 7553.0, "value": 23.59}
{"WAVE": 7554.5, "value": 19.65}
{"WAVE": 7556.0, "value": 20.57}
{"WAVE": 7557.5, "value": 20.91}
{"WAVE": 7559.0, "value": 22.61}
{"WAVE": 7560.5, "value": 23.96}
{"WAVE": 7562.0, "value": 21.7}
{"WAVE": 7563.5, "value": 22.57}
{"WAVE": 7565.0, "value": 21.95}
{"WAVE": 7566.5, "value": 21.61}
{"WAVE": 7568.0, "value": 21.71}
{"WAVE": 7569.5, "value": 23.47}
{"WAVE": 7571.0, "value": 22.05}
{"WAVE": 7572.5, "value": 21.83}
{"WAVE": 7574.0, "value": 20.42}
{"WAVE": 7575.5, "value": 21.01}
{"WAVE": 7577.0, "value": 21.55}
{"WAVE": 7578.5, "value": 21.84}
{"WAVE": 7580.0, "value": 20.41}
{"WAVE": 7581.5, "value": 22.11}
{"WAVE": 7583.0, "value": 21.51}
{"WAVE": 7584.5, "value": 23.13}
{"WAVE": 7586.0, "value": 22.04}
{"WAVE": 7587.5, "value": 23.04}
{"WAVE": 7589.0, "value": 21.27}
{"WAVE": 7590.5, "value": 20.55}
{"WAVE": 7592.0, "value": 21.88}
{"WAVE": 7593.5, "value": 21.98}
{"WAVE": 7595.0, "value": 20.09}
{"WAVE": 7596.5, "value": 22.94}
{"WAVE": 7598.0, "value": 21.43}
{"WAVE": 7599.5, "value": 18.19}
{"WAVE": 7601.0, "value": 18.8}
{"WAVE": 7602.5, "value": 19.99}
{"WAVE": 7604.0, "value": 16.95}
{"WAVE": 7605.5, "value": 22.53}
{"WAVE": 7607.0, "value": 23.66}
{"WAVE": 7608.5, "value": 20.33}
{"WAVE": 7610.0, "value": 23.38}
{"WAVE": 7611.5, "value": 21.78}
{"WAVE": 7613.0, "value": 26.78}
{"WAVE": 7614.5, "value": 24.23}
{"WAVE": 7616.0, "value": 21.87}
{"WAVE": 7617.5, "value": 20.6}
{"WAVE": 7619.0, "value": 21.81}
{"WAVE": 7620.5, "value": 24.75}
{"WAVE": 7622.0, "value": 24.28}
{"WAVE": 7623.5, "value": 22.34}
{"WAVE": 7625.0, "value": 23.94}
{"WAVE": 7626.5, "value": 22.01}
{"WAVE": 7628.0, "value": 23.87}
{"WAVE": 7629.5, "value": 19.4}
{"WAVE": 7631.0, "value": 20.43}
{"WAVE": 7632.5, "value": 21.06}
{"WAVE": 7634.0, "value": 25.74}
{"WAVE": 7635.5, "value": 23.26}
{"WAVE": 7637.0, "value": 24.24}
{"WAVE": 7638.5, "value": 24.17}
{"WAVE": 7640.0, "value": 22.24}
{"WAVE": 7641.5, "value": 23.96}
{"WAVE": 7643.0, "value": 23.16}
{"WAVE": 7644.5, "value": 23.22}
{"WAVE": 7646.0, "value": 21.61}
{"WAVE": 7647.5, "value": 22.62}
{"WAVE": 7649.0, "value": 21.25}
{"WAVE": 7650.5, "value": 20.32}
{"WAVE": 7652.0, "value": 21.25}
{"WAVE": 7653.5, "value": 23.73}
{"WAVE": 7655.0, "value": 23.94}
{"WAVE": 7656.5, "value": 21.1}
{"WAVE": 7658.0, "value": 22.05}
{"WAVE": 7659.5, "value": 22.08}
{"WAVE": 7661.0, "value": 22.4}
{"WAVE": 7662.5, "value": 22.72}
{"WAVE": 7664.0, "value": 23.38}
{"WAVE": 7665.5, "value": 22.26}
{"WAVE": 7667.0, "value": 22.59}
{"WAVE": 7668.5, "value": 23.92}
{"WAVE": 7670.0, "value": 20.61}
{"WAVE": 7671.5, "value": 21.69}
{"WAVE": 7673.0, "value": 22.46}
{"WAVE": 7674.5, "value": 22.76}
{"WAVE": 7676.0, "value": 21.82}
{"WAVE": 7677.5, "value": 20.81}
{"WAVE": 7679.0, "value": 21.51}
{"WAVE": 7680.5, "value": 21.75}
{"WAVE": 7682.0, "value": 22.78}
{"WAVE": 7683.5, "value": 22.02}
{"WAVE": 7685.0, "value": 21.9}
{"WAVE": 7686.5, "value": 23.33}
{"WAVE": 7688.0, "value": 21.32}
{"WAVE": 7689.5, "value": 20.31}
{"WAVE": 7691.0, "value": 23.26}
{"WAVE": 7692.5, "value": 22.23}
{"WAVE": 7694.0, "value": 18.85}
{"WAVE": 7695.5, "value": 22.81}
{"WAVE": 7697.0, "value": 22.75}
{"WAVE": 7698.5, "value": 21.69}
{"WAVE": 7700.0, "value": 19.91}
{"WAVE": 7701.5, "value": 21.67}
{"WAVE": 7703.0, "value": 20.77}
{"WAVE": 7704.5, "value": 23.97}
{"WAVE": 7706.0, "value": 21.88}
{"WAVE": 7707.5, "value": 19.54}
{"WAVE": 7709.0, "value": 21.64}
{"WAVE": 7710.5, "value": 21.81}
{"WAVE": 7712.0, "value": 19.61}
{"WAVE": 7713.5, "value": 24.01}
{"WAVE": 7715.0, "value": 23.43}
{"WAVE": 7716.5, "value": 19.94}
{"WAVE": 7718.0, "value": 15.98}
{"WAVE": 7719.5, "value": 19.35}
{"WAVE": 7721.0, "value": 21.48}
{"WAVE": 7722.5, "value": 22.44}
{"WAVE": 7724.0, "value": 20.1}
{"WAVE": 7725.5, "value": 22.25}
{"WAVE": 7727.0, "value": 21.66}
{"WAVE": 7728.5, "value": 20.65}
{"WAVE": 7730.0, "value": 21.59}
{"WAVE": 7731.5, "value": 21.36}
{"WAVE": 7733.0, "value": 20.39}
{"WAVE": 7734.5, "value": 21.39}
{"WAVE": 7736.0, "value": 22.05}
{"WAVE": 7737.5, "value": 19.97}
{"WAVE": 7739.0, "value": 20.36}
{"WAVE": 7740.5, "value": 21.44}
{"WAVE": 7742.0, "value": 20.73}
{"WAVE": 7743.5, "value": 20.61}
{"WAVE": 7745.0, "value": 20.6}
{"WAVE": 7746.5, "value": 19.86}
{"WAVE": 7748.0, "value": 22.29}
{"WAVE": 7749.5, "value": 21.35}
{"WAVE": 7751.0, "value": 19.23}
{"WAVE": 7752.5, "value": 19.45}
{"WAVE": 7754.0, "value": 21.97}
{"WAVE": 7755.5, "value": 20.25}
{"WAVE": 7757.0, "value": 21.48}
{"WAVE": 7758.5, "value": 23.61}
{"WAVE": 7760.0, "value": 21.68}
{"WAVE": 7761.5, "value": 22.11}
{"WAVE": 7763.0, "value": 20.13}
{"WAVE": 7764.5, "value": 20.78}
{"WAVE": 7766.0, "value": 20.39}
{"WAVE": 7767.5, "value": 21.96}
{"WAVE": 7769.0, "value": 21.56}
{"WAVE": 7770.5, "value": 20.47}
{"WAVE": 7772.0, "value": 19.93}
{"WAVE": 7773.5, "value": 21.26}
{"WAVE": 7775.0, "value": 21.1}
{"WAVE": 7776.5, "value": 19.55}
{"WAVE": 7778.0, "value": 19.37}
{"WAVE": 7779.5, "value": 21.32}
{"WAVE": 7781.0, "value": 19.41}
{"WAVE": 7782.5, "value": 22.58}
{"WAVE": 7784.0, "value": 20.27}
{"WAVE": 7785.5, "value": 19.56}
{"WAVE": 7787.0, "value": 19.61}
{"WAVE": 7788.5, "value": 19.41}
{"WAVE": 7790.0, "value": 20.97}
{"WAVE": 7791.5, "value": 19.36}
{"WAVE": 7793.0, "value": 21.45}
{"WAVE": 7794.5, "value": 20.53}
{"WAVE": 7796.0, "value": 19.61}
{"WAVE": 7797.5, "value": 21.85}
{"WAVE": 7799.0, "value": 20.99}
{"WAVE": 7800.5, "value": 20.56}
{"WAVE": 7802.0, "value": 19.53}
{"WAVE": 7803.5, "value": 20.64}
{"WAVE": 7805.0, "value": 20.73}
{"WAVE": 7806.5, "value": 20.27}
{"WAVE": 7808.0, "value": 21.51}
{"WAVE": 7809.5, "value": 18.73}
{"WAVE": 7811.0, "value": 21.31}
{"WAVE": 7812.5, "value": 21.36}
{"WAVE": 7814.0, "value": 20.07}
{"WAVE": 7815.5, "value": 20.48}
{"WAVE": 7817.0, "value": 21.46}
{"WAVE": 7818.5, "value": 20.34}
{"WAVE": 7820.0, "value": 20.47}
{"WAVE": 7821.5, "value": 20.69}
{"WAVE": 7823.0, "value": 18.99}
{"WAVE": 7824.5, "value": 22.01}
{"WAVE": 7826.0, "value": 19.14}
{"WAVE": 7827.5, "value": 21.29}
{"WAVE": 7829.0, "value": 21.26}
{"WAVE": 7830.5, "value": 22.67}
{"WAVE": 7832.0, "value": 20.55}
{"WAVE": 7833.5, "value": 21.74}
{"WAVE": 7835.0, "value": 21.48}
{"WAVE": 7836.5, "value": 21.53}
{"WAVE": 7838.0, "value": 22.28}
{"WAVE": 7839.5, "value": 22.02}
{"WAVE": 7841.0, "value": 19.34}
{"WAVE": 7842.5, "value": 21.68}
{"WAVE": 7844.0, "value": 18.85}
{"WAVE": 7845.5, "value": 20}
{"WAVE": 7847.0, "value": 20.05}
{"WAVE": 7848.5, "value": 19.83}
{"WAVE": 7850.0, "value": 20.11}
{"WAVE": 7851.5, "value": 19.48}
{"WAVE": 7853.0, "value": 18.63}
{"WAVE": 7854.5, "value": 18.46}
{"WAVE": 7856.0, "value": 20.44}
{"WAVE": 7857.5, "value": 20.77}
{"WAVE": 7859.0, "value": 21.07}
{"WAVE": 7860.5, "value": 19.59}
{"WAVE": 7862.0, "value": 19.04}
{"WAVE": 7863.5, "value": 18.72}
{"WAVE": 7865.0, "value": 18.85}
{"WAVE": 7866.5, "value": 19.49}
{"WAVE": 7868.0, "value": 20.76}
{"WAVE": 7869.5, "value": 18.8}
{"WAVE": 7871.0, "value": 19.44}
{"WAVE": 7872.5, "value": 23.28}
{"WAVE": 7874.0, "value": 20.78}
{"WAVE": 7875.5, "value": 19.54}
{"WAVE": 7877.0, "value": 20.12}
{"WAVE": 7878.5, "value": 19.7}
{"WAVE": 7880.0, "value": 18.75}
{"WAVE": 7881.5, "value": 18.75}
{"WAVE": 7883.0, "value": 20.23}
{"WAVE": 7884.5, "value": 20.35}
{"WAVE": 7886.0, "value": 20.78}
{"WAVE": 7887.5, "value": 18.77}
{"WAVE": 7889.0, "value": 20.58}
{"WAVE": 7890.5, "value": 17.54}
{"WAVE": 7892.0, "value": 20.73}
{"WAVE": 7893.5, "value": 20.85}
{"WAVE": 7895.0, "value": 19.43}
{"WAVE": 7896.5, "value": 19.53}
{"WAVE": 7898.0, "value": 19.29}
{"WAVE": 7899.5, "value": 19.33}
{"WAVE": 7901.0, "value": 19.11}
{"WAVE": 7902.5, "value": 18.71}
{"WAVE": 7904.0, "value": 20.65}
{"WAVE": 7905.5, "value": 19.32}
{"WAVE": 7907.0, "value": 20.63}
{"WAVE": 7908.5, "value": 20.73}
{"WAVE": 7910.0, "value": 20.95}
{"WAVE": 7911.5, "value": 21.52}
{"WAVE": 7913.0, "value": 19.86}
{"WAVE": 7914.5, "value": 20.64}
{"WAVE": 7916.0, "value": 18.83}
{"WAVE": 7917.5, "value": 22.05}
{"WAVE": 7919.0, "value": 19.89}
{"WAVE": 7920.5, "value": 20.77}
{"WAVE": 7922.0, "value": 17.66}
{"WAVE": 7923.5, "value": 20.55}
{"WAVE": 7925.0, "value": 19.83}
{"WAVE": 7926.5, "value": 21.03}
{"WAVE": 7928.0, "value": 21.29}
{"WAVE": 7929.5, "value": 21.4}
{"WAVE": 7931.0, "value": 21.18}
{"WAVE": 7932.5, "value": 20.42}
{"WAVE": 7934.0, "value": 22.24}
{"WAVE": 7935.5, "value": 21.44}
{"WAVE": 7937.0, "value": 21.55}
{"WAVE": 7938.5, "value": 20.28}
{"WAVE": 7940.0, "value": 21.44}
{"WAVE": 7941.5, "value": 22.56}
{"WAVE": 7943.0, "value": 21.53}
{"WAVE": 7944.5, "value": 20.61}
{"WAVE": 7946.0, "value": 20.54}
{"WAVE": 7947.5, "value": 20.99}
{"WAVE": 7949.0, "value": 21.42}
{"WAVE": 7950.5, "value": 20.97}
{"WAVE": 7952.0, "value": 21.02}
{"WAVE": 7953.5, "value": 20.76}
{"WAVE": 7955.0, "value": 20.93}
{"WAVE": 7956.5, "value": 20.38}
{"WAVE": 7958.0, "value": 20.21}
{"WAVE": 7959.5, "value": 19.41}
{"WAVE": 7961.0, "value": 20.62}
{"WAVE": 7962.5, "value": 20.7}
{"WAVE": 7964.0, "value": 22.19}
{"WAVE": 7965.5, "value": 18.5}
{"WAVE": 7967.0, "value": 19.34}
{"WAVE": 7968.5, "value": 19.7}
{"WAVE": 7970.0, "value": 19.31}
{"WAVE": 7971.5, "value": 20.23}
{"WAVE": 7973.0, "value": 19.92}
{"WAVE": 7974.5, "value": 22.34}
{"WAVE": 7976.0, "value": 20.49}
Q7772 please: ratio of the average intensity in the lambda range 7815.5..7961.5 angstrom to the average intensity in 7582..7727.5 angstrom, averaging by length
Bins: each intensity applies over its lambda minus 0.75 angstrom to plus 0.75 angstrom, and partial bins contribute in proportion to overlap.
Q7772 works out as 0.93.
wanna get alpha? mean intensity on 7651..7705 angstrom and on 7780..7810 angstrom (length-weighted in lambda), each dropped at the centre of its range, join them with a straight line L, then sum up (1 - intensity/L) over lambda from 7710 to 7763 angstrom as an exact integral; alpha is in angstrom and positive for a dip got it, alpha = 0.5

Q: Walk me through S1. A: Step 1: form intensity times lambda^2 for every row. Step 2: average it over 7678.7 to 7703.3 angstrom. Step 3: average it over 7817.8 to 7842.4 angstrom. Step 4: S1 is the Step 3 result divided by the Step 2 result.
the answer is 1.00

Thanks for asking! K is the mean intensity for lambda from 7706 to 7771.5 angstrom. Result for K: 21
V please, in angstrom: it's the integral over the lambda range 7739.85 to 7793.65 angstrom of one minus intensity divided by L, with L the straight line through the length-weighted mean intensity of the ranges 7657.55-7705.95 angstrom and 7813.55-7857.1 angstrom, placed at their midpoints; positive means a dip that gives 1.1 angstrom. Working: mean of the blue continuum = 22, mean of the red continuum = 20.5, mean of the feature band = 20.8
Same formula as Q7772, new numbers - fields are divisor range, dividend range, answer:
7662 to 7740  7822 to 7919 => 0.94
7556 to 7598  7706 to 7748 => 0.96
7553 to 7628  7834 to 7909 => 0.91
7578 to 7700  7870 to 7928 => 0.91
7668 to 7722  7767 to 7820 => 0.95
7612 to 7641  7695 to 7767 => 0.92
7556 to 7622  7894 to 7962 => 0.94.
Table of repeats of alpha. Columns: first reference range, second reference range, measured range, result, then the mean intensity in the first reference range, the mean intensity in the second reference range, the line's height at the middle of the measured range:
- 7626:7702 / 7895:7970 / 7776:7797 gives 1.15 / 22.2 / 20.5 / 21.4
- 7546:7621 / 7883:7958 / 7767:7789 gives 0.55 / 21.8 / 20.5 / 21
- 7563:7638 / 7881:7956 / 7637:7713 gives -1.54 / 22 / 20.4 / 21.6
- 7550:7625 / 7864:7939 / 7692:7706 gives -0.25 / 21.9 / 20.2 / 21.3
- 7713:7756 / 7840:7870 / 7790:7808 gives -0.26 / 20.9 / 19.7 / 20.3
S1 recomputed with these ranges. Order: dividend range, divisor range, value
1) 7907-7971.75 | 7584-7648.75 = 1.01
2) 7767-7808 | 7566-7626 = 0.99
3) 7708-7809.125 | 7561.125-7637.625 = 0.99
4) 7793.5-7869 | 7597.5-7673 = 0.96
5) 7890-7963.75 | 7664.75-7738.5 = 1.01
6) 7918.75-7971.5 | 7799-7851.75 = 1.03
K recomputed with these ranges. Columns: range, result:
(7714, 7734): 20.9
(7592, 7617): 21.6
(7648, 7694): 22.1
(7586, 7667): 22.2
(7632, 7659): 22.7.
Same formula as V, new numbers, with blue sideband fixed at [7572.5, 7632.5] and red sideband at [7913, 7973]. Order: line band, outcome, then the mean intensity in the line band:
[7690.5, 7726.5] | 0.2 angstrom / 21.3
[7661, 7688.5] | -0.9 angstrom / 22.2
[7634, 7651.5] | -1.0 angstrom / 22.8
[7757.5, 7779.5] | 0.2 angstrom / 21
